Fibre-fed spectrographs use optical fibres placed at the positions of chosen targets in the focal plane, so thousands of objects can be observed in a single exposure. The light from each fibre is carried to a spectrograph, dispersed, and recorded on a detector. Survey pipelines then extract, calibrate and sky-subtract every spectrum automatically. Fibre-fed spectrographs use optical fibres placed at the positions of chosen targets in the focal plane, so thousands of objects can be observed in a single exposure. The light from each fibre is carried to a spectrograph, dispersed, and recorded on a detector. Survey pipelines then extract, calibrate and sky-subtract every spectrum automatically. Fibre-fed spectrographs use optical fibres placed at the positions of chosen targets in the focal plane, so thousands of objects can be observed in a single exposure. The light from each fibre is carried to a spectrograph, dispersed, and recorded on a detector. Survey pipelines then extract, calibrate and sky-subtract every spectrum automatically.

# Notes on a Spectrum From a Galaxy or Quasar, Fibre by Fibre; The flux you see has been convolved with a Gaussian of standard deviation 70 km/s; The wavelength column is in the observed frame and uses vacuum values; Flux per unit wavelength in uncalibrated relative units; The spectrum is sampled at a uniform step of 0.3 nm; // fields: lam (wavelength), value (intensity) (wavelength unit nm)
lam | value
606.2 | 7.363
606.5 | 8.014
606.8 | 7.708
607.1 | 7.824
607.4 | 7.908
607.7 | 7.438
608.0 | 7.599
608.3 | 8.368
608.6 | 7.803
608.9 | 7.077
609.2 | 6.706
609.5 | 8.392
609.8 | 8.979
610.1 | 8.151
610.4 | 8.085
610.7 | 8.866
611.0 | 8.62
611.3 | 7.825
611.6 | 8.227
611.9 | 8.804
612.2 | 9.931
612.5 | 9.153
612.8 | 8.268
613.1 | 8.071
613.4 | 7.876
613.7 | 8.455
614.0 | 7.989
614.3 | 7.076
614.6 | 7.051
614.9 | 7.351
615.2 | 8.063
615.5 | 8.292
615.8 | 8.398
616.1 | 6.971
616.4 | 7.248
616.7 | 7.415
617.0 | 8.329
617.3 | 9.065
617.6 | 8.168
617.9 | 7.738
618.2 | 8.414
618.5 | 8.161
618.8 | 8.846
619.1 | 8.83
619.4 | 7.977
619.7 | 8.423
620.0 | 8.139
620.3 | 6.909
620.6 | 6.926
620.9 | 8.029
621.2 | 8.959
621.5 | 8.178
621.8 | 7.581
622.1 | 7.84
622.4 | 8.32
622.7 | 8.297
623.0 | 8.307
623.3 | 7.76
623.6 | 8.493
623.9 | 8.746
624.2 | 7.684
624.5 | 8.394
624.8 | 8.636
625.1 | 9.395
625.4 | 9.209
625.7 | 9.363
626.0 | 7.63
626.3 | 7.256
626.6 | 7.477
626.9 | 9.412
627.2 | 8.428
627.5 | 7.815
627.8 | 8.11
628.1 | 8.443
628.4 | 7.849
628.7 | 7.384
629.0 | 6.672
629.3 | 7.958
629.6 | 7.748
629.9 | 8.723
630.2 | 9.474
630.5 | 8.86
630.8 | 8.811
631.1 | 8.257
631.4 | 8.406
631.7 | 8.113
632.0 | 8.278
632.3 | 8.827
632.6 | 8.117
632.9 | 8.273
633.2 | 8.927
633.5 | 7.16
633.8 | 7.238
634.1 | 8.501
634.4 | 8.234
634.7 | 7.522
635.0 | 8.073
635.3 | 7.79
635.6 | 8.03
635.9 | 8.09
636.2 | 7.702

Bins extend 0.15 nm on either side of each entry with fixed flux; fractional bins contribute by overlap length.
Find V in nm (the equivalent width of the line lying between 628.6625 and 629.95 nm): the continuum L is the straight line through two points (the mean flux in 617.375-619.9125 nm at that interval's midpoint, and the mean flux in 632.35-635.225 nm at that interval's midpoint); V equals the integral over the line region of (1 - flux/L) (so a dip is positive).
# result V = 0.08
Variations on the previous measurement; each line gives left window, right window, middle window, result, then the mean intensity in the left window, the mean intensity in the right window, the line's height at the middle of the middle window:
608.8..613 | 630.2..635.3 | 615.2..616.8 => 0.12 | 8.37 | 8.25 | 8.35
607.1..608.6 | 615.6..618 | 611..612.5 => -0.16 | 7.83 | 7.93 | 7.87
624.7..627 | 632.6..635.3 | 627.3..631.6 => 0.05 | 8.53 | 7.99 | 8.29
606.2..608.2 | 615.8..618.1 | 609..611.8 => -0.15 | 7.74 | 7.9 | 7.79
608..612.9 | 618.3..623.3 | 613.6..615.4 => 0.12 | 8.31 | 8.1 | 8.23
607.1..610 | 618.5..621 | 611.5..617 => -0.09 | 7.81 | 8.02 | 7.92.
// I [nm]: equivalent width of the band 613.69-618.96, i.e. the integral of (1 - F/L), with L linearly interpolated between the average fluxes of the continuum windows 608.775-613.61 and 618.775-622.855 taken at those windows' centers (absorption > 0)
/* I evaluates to 0.161 nm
